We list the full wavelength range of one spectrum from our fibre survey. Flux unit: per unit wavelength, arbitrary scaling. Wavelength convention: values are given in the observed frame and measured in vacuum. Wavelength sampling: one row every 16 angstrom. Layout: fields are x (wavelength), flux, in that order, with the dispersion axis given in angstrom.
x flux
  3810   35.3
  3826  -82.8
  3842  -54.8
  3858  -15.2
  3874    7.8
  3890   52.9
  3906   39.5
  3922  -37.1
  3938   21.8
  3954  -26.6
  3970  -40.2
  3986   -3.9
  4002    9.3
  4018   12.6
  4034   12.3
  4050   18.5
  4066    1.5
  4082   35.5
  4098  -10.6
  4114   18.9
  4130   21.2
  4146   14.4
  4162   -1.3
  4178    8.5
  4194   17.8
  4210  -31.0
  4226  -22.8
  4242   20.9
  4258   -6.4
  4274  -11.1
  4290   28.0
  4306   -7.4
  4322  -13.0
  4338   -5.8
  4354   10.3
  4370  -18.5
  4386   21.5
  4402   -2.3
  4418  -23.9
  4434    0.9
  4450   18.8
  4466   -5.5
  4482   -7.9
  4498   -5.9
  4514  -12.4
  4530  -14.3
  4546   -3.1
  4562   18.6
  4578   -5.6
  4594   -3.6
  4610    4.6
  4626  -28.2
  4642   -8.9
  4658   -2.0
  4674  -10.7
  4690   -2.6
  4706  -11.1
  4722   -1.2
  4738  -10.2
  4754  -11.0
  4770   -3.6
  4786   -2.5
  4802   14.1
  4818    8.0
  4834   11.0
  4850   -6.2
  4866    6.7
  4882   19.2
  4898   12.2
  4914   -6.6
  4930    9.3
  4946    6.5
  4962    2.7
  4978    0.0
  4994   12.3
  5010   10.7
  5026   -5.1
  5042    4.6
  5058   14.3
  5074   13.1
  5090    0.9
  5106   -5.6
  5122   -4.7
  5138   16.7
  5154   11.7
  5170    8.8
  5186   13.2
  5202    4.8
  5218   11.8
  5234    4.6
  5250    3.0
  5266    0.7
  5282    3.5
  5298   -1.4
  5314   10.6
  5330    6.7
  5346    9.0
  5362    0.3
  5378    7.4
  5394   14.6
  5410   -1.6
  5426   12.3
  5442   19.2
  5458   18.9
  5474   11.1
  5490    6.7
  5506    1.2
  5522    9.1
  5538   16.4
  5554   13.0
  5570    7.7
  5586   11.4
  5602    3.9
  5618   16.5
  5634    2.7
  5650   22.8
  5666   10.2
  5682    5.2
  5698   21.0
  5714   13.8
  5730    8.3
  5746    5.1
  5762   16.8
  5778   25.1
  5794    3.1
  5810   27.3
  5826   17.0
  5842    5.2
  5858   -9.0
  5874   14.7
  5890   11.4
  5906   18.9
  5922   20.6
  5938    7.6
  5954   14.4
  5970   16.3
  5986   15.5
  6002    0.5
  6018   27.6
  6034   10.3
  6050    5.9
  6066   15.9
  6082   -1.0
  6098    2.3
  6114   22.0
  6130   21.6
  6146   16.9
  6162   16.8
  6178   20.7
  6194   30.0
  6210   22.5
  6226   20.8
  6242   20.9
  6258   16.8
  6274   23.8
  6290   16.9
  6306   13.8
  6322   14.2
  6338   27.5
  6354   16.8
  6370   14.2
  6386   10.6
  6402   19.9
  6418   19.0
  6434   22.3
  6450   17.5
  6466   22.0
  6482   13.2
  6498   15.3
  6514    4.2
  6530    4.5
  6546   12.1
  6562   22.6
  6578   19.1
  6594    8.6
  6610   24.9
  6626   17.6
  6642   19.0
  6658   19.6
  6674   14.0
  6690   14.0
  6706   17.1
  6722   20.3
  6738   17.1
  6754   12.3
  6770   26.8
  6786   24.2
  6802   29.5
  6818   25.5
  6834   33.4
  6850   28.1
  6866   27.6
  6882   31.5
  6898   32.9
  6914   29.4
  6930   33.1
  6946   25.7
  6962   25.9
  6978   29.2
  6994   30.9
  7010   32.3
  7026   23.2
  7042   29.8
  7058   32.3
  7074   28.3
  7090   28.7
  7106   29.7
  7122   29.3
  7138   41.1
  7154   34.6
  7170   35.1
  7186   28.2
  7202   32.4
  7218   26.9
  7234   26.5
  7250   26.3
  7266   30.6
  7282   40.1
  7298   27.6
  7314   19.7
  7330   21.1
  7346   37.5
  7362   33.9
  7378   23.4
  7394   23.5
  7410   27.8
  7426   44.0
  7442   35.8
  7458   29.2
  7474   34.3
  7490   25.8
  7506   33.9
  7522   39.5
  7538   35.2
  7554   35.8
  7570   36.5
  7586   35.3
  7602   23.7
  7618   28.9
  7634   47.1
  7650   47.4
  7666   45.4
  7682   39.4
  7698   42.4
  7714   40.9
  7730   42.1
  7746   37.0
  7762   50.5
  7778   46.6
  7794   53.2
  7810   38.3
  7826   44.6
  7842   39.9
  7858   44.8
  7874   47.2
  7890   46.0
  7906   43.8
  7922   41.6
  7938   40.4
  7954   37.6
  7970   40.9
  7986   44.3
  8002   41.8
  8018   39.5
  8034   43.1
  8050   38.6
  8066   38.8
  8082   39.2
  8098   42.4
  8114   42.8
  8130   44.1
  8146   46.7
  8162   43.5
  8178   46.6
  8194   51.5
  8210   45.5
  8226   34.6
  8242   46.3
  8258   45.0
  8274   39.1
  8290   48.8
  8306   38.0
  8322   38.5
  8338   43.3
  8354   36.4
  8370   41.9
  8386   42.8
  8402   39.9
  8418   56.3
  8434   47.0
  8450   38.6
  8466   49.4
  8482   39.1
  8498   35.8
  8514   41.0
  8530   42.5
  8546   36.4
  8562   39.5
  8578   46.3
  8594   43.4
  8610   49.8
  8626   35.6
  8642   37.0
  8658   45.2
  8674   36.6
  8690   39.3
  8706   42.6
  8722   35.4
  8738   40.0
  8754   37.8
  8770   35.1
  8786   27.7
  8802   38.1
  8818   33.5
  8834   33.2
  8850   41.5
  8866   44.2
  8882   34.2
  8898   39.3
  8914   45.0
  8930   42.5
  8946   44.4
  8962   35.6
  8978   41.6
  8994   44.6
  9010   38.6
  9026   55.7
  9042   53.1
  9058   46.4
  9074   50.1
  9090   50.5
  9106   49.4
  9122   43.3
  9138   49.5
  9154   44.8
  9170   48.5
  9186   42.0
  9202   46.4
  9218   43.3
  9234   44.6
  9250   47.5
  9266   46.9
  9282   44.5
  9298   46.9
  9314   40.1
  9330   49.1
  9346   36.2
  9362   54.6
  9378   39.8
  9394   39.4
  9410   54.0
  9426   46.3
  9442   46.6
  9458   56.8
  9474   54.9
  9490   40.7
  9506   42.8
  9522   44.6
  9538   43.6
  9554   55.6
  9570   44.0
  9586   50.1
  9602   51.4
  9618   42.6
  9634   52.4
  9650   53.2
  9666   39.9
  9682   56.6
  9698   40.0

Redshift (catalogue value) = 0.700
